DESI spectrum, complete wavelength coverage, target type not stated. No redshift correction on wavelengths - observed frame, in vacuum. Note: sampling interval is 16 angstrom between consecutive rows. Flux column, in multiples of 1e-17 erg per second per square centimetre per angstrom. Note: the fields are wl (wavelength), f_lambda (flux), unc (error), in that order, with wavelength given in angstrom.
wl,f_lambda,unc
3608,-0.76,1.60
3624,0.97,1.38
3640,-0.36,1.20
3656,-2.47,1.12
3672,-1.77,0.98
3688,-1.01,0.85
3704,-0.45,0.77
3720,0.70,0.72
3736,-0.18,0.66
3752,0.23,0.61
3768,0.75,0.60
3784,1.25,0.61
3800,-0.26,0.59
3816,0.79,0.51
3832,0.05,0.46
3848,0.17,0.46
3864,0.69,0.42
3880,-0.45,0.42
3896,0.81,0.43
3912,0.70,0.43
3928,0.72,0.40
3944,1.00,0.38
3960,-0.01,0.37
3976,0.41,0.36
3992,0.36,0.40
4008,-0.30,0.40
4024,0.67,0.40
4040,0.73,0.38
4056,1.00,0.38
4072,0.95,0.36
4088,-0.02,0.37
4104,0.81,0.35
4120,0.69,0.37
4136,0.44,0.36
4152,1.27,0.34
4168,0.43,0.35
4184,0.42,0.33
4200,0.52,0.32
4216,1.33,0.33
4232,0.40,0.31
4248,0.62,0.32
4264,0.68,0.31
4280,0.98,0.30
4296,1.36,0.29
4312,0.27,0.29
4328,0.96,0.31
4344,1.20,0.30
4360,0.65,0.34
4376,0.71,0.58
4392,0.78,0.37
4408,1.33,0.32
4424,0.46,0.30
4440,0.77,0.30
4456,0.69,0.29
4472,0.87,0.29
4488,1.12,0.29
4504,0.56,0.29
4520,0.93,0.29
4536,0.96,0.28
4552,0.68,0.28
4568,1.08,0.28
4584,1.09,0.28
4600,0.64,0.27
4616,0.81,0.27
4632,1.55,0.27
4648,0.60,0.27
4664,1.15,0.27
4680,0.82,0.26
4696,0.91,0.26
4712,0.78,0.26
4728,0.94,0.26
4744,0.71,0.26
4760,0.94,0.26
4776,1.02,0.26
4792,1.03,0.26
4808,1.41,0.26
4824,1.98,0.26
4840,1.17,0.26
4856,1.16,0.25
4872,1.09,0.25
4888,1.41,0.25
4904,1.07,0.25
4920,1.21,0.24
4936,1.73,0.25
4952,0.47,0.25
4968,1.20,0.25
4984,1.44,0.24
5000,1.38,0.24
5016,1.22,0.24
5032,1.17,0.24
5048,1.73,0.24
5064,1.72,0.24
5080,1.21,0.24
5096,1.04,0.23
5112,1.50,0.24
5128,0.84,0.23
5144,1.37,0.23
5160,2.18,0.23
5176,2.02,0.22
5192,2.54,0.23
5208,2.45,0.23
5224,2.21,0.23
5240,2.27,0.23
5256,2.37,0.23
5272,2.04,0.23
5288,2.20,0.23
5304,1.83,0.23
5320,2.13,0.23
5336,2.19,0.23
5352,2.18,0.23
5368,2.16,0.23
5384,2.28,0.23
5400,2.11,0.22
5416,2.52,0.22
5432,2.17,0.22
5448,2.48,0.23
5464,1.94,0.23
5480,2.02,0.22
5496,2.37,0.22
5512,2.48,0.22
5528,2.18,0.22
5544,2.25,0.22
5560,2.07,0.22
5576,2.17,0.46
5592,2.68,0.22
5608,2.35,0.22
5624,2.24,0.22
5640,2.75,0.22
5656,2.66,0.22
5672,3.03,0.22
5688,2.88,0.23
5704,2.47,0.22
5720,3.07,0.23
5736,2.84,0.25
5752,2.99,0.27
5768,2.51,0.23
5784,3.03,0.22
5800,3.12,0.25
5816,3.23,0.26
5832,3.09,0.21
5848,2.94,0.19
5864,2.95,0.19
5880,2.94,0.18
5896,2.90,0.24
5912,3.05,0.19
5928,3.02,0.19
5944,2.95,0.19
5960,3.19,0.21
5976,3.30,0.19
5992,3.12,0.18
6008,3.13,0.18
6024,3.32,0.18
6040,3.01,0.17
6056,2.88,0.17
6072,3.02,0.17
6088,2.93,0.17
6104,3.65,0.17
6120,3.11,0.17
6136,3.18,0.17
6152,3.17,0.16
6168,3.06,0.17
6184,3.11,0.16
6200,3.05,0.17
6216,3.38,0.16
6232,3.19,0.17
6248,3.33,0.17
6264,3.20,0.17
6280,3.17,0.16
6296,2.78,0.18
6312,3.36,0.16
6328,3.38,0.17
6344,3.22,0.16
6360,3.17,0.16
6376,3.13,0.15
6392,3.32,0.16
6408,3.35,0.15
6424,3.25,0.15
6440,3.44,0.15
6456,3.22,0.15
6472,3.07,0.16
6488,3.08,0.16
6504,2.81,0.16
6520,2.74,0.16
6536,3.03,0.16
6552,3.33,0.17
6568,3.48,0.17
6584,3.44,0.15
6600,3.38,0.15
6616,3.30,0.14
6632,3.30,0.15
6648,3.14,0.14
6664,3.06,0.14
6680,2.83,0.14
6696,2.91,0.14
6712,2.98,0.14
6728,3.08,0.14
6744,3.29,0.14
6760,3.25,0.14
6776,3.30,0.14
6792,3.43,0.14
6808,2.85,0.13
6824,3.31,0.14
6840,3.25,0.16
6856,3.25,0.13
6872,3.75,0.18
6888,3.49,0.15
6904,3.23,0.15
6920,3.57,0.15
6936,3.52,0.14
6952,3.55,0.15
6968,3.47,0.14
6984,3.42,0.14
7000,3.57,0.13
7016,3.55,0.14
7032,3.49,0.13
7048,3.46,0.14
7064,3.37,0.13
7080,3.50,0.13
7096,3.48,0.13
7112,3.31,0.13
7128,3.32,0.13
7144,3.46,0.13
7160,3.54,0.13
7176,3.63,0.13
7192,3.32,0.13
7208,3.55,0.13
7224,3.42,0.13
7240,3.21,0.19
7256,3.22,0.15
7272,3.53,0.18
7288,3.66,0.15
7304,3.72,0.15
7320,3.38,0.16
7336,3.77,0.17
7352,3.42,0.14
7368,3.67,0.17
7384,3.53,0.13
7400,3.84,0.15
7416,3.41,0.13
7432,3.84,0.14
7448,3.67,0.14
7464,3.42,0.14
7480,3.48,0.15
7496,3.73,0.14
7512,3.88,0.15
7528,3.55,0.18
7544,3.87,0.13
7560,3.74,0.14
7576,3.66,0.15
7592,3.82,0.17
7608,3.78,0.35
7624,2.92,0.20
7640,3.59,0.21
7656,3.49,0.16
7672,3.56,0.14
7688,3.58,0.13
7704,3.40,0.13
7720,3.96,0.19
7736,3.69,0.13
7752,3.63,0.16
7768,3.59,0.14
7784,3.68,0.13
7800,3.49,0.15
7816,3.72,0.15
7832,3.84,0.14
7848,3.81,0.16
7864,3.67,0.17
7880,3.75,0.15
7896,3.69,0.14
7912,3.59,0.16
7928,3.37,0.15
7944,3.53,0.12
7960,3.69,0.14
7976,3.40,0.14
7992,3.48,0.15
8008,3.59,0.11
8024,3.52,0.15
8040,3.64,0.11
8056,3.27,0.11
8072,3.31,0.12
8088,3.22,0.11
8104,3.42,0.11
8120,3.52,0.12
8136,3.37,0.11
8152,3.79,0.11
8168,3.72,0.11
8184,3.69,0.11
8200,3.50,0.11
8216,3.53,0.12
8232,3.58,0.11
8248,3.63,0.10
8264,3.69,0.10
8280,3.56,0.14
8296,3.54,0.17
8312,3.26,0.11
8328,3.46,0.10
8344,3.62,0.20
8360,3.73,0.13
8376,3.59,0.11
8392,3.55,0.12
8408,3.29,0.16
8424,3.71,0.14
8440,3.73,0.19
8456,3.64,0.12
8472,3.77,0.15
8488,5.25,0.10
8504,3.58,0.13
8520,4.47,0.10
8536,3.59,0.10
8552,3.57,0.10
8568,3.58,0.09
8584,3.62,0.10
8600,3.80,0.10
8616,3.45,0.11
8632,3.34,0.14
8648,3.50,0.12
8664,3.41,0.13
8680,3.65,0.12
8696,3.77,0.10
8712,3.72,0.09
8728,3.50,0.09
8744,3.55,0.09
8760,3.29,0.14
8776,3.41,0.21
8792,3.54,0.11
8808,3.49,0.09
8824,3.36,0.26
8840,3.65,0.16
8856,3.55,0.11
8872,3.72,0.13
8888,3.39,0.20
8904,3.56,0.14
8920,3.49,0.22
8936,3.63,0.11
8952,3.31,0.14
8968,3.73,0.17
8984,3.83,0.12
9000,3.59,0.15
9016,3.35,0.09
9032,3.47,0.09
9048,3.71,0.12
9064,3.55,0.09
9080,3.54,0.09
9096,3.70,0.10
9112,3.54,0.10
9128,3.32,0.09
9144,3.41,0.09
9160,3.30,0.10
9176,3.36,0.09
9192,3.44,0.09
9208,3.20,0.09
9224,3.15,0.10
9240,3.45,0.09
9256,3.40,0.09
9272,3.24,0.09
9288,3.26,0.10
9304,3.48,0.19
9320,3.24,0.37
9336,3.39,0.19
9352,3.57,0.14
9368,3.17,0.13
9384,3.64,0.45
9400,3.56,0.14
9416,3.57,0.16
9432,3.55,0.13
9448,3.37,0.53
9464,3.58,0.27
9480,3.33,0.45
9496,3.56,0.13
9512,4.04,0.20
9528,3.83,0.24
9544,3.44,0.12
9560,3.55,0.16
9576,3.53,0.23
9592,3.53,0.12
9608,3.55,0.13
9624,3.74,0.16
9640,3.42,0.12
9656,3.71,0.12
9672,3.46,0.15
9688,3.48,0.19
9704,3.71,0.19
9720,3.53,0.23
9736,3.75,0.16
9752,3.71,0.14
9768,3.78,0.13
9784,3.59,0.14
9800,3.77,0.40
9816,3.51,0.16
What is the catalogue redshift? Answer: 0.293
